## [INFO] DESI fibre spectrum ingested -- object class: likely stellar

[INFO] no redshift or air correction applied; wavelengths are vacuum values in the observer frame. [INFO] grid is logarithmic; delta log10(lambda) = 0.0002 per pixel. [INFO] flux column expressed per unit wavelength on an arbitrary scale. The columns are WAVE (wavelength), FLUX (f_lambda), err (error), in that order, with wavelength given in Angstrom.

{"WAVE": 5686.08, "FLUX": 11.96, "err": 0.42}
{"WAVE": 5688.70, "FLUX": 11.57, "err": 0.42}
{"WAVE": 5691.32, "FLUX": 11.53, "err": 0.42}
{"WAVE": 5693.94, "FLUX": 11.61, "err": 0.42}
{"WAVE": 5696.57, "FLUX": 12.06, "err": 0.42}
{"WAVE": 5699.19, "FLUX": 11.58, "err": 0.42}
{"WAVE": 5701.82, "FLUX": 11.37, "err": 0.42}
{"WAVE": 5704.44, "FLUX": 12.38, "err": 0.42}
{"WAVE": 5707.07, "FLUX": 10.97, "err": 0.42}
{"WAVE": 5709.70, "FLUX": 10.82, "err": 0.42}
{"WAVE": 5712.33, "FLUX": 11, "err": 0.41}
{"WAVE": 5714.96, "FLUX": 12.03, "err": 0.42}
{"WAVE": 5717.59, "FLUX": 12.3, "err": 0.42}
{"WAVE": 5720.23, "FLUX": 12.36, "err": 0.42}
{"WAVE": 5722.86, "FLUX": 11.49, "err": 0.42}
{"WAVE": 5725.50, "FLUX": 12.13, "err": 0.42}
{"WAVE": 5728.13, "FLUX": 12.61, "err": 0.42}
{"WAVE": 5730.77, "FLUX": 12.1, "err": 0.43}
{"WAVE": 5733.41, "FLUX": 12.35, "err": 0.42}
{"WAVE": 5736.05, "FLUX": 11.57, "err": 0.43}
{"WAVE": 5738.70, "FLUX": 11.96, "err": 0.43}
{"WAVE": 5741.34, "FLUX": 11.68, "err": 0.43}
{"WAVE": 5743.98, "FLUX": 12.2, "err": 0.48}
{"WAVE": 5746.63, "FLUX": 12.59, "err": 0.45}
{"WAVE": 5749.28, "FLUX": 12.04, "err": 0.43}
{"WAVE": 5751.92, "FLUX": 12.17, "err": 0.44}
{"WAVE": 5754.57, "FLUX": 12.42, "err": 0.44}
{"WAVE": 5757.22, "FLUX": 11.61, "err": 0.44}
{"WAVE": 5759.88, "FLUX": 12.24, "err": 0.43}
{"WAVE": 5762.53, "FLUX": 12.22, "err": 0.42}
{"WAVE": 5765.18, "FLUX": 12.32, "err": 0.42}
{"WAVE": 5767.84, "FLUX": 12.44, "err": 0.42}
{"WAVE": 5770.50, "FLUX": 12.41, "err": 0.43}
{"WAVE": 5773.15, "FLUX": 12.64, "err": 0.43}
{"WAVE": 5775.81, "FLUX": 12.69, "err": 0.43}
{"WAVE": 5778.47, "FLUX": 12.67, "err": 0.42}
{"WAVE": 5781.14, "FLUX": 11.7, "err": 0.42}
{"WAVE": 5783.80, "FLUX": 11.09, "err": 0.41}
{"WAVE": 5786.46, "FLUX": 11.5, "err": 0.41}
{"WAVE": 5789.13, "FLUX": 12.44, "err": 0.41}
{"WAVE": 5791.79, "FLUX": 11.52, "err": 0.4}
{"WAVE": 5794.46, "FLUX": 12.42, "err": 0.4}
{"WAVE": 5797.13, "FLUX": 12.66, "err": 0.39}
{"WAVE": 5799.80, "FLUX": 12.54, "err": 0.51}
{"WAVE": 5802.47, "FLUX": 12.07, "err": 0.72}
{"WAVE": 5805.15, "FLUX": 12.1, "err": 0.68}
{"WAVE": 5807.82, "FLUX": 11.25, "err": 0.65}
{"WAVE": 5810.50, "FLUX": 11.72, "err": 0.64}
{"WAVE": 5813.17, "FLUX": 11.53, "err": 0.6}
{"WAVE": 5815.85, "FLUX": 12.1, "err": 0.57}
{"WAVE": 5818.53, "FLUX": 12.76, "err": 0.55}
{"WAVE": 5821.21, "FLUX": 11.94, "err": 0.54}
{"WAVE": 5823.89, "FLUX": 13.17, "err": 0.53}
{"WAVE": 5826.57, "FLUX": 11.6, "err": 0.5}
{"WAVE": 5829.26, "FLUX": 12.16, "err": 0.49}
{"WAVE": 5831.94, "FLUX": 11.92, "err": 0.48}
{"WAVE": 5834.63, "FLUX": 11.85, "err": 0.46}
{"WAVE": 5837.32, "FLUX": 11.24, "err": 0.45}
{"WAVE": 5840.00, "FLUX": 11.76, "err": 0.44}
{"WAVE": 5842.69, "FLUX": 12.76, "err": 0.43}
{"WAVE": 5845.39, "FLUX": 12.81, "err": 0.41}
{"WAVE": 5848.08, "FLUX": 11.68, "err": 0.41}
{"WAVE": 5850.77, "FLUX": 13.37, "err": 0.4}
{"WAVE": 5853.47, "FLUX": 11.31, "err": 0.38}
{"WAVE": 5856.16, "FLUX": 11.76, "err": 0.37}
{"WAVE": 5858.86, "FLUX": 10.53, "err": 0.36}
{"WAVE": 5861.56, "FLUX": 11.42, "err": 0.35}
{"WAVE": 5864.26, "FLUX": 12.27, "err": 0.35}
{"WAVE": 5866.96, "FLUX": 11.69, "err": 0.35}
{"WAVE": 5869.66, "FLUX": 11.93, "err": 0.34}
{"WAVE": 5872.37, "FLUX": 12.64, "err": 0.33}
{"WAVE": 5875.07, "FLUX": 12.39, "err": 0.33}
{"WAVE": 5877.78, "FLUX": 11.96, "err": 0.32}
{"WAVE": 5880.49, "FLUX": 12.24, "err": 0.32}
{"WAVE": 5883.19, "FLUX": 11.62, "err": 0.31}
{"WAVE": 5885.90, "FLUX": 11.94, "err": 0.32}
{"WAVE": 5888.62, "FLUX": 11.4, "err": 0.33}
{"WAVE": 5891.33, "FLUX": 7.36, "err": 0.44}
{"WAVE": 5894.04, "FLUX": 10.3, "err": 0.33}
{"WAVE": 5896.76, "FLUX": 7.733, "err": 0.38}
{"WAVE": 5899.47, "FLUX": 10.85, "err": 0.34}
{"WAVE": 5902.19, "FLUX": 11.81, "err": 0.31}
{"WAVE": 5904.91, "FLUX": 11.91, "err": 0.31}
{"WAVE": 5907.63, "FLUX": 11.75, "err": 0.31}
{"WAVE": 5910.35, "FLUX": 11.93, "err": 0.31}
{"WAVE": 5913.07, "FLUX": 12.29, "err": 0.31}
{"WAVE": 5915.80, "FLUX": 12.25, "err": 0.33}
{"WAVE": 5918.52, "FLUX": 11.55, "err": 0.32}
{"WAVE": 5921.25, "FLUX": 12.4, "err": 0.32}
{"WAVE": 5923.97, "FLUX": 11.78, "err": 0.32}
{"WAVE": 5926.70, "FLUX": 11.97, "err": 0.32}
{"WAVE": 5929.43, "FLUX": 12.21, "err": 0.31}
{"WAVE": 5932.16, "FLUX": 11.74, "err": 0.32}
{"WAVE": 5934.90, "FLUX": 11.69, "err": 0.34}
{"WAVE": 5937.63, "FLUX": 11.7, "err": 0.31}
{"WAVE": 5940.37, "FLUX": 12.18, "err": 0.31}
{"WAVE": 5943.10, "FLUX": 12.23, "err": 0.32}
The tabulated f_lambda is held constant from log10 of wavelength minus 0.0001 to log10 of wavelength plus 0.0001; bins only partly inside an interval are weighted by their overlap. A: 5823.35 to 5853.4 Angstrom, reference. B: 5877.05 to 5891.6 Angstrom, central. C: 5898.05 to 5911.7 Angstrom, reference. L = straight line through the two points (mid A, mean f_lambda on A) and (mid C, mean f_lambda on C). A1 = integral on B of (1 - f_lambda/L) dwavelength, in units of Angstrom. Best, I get 0.6 Angstrom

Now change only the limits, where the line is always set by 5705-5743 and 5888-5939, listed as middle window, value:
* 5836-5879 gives -1.9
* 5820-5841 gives -0.8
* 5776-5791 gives -0.3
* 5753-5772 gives -0.8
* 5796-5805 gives -0.6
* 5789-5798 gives -0.5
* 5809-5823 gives -0.6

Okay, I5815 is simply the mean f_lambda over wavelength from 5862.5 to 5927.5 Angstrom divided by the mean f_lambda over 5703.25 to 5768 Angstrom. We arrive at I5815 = 0.96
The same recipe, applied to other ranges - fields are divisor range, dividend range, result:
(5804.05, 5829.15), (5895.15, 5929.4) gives 0.96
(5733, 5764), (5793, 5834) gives 1.00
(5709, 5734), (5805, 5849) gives 1.01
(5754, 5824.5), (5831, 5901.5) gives 0.95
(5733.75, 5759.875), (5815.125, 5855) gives 1.01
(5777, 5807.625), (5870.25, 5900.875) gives 0.91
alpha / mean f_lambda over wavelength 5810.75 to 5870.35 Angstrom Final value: 12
